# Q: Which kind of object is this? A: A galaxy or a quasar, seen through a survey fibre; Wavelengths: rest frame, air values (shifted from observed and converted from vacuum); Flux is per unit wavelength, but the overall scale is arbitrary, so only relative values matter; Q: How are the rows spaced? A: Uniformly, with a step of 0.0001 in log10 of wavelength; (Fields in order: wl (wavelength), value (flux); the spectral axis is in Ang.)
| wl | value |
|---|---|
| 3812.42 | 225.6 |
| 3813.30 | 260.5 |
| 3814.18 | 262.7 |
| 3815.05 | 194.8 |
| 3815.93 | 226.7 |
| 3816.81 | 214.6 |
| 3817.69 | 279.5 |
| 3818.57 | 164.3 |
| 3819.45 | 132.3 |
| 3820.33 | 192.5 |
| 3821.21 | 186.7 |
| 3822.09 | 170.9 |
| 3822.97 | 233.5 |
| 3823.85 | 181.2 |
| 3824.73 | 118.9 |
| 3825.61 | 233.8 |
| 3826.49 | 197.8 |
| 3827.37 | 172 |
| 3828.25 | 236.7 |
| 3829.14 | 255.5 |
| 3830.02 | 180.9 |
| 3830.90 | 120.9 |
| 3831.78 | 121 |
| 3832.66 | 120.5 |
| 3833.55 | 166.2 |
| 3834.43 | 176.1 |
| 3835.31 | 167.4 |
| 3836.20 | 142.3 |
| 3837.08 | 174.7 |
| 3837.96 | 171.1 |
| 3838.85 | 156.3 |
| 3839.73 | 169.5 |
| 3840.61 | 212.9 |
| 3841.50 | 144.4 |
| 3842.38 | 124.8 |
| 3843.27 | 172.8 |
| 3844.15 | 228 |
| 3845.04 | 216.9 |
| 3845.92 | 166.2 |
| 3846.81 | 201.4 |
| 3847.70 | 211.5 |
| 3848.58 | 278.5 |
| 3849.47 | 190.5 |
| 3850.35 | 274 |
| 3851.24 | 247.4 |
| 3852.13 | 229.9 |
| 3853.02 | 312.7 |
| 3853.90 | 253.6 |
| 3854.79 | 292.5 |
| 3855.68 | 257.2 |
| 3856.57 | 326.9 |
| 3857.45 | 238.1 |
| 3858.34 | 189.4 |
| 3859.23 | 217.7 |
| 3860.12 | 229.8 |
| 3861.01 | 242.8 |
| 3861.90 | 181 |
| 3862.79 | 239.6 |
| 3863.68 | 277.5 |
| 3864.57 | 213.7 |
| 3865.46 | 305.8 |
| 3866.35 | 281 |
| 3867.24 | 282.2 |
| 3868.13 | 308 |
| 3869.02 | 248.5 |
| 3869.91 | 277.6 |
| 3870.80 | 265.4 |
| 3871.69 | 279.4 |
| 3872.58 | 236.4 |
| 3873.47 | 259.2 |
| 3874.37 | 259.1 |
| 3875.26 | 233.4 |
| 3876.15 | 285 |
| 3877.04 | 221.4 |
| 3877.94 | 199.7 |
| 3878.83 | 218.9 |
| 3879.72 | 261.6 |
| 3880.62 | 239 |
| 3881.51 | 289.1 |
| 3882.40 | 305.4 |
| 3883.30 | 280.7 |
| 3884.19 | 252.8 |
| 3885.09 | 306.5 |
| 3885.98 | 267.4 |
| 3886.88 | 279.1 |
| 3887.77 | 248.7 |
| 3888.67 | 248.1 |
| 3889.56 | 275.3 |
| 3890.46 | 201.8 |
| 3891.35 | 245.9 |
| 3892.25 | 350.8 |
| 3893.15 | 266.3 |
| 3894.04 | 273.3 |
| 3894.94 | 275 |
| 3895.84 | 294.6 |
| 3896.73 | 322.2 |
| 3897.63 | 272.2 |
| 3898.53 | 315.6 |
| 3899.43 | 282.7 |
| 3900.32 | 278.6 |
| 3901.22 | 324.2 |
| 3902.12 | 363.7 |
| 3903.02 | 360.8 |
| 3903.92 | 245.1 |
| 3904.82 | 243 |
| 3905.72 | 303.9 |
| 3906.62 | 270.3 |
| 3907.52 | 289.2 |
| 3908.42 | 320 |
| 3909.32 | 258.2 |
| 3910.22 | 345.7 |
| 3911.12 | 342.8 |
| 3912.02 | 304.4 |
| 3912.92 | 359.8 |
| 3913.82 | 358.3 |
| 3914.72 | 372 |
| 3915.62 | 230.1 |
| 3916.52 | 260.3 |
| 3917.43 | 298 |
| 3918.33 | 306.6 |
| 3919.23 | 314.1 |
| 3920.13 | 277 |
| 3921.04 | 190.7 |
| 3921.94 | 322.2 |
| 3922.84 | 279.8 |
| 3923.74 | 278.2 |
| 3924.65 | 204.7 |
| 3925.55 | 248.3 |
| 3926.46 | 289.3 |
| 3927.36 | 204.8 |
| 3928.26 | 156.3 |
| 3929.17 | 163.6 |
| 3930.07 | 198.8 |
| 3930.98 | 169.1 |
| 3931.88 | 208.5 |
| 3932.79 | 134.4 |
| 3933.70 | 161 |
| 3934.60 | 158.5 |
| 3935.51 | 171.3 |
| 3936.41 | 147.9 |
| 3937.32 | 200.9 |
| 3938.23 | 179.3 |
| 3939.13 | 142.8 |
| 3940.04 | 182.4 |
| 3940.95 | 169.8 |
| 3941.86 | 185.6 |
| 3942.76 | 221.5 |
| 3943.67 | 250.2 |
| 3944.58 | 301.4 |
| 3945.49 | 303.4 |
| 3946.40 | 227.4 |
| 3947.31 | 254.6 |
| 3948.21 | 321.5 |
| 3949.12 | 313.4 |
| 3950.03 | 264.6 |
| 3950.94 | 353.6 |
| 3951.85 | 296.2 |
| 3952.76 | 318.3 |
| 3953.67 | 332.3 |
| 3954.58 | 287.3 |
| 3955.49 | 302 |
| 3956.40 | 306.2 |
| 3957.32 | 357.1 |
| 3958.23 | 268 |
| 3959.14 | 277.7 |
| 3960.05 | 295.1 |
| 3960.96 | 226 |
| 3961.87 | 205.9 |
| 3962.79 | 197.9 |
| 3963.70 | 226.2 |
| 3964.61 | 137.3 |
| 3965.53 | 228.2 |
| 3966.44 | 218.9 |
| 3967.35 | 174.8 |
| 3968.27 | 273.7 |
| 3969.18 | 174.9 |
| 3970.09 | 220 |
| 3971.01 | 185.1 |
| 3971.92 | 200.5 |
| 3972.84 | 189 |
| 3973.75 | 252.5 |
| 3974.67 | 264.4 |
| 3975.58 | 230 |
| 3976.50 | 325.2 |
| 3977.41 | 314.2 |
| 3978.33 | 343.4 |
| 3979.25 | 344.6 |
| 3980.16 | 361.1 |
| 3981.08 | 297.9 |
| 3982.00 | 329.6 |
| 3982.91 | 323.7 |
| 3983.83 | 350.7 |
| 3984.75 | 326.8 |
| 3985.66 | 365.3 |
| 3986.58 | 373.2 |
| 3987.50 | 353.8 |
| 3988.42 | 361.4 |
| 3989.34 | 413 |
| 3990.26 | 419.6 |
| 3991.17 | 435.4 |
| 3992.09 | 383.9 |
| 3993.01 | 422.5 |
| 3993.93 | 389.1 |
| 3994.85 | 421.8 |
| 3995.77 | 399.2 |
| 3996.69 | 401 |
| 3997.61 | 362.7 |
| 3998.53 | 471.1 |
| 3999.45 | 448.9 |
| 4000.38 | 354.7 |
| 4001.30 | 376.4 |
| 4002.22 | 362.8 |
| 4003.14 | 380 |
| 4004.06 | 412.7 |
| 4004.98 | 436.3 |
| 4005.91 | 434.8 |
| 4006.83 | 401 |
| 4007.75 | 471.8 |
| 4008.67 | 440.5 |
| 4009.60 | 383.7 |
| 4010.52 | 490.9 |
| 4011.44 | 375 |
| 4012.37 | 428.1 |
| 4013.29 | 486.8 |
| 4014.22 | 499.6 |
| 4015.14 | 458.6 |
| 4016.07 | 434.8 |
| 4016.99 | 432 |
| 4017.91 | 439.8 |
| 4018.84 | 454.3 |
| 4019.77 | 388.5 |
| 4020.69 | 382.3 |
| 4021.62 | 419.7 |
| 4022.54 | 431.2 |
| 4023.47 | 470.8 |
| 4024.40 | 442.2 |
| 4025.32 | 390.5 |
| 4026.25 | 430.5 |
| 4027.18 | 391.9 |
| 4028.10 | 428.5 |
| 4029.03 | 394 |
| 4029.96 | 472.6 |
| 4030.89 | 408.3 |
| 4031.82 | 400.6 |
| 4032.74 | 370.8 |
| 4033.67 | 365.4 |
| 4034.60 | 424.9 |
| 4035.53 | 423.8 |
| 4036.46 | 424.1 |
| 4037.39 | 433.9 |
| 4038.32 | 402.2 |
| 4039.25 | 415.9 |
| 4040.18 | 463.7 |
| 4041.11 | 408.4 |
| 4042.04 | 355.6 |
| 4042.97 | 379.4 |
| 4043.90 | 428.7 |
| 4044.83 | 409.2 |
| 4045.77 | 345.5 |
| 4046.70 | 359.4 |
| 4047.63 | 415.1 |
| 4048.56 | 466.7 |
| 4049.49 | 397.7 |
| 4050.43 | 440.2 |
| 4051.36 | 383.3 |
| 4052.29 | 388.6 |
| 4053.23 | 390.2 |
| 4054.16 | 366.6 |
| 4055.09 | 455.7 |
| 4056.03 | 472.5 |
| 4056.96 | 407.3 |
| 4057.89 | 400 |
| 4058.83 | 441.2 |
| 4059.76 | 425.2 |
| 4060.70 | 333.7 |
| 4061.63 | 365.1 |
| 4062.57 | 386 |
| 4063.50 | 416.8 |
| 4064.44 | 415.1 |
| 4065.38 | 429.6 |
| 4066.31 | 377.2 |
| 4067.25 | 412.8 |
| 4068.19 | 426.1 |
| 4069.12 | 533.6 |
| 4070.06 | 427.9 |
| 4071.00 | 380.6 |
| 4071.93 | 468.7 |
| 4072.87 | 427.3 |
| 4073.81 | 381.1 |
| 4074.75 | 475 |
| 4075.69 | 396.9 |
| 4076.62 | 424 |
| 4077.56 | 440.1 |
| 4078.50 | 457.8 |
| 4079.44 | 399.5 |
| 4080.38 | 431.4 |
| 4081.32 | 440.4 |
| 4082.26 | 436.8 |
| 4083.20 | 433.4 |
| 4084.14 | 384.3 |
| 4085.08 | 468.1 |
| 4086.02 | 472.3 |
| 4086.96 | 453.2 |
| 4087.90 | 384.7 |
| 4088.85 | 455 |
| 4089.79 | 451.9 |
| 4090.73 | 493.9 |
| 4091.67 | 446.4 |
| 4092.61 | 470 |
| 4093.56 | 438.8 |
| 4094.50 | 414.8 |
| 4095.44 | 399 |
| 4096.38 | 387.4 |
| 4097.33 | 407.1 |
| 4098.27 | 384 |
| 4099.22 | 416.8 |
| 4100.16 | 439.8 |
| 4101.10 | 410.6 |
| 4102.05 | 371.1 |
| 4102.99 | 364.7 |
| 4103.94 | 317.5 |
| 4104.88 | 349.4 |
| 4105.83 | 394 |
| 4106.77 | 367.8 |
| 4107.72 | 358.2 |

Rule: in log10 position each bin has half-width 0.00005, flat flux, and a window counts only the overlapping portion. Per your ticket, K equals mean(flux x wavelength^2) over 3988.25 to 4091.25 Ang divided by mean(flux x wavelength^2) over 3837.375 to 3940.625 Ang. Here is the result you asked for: 1.8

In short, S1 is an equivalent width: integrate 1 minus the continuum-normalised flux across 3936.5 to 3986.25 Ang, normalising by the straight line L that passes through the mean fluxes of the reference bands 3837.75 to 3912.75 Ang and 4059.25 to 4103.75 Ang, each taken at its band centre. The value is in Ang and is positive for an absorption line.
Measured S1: 9.84 Ang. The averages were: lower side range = 258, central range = 262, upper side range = 422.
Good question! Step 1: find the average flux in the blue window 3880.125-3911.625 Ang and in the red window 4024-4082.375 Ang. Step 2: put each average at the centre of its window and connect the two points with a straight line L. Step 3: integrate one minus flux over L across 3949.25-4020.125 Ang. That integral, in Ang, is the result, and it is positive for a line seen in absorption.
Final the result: 3.7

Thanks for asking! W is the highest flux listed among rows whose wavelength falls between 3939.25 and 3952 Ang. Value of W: 353.6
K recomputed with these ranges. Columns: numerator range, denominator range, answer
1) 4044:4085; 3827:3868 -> 2.18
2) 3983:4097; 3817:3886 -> 2.06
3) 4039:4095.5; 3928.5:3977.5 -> 1.91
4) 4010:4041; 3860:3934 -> 1.70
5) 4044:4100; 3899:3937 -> 1.74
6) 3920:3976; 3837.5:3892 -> 1.01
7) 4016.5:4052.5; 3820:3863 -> 2.25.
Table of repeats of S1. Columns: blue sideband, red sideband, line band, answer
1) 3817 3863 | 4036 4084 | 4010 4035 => -3.1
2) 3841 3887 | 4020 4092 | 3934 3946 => 4.3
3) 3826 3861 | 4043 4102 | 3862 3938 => -2.4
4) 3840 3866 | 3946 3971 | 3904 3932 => -2.5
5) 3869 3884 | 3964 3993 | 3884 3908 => -1.8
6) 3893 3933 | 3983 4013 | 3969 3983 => 3.7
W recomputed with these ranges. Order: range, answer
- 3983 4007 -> 471.1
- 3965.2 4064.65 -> 499.6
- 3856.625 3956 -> 372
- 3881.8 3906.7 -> 363.7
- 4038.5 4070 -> 533.6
